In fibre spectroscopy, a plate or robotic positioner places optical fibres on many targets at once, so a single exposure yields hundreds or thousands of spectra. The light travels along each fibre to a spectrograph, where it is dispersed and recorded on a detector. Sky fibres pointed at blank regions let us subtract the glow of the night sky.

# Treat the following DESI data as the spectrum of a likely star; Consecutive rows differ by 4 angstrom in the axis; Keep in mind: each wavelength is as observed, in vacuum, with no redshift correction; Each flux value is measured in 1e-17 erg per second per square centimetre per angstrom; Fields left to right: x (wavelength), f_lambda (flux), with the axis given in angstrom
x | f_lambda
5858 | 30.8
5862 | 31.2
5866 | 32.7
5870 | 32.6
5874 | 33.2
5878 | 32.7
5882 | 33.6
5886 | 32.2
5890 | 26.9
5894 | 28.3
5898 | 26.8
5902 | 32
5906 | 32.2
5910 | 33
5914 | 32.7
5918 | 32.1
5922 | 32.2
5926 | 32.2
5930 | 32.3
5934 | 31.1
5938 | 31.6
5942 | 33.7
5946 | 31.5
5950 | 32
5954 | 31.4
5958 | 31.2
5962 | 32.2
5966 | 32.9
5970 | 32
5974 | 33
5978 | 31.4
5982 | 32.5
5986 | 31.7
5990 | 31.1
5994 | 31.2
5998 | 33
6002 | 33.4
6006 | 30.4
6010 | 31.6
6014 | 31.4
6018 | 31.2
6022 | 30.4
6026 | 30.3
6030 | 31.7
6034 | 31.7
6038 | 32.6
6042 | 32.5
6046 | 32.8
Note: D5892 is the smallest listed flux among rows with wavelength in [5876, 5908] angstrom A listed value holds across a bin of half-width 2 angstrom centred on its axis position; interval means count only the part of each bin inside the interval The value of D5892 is 26.8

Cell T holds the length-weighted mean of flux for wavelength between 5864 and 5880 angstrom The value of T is 32.8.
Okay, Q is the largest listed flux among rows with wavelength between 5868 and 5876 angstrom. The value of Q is 33.2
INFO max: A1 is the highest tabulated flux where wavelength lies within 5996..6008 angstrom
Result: 33.4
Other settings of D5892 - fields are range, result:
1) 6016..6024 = 30.4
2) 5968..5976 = 32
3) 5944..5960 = 31.2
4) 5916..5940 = 31.1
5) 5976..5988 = 31.4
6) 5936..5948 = 31.5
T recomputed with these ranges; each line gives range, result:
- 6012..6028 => 30.8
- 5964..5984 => 32.4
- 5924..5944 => 32.2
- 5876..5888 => 32.8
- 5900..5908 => 32.1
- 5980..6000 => 31.9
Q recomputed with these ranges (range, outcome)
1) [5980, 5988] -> 32.5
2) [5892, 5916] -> 33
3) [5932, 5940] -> 31.6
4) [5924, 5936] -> 32.3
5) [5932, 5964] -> 33.7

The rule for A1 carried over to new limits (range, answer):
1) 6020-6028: 30.4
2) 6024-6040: 32.6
